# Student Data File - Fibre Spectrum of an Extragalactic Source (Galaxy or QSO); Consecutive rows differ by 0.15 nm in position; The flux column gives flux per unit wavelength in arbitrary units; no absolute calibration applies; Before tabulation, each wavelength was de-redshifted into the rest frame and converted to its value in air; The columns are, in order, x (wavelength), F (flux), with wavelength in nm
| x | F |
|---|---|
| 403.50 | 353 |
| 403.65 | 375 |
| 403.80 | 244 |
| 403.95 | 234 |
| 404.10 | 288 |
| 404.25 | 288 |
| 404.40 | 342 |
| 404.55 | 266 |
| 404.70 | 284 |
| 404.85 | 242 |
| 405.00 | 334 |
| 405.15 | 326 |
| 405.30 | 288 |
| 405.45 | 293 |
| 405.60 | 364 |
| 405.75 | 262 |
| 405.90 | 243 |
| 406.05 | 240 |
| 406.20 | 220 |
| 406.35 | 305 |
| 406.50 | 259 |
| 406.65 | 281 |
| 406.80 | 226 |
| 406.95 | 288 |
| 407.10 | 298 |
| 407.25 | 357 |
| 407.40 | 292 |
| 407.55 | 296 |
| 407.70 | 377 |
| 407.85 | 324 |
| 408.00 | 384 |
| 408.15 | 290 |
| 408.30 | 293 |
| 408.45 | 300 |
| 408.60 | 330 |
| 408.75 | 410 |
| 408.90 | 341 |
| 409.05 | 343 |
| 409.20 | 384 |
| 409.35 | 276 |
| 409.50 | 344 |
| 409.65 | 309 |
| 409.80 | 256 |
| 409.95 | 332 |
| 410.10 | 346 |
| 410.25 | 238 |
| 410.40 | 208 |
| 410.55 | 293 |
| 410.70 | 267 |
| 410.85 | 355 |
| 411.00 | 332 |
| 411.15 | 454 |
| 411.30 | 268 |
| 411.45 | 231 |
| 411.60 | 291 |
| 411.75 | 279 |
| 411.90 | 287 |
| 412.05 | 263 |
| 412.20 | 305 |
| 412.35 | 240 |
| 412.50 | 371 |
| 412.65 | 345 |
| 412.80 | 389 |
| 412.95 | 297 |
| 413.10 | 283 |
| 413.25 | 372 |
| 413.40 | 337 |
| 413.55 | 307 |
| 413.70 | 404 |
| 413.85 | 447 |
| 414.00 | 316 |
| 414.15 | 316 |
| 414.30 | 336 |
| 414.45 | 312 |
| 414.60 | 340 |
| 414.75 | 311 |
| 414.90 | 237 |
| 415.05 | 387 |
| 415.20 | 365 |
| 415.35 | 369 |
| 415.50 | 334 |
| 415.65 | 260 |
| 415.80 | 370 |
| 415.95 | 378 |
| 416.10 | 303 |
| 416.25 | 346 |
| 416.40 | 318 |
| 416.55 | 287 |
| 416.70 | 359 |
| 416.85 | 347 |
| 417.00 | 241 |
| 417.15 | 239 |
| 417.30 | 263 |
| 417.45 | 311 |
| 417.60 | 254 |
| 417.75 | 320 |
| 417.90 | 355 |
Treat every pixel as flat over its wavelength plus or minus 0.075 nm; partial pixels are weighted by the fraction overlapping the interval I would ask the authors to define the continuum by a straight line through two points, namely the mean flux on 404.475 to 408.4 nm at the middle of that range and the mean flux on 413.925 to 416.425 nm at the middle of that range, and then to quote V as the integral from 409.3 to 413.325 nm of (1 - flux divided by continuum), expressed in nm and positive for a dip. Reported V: 0.111 nm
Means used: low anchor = 294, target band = 305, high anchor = 330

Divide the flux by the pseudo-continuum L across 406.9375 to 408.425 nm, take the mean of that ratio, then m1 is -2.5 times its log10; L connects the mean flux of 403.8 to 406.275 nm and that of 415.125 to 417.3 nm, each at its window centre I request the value -0.11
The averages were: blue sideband 281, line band 321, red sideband 321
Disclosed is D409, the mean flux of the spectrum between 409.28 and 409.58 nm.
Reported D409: 311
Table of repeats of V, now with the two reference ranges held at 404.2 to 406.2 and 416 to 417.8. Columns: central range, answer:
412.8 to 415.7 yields -0.37 nm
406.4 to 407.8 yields -0.04 nm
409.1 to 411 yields -0.06 nm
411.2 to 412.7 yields 0.02 nm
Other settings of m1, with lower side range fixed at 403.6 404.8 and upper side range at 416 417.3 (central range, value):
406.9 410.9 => -0.080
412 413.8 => -0.103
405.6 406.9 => 0.113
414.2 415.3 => -0.090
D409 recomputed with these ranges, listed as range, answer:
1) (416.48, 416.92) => 331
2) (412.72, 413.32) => 335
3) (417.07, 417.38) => 252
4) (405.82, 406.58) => 254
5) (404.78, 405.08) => 289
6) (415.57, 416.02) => 336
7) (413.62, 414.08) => 387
